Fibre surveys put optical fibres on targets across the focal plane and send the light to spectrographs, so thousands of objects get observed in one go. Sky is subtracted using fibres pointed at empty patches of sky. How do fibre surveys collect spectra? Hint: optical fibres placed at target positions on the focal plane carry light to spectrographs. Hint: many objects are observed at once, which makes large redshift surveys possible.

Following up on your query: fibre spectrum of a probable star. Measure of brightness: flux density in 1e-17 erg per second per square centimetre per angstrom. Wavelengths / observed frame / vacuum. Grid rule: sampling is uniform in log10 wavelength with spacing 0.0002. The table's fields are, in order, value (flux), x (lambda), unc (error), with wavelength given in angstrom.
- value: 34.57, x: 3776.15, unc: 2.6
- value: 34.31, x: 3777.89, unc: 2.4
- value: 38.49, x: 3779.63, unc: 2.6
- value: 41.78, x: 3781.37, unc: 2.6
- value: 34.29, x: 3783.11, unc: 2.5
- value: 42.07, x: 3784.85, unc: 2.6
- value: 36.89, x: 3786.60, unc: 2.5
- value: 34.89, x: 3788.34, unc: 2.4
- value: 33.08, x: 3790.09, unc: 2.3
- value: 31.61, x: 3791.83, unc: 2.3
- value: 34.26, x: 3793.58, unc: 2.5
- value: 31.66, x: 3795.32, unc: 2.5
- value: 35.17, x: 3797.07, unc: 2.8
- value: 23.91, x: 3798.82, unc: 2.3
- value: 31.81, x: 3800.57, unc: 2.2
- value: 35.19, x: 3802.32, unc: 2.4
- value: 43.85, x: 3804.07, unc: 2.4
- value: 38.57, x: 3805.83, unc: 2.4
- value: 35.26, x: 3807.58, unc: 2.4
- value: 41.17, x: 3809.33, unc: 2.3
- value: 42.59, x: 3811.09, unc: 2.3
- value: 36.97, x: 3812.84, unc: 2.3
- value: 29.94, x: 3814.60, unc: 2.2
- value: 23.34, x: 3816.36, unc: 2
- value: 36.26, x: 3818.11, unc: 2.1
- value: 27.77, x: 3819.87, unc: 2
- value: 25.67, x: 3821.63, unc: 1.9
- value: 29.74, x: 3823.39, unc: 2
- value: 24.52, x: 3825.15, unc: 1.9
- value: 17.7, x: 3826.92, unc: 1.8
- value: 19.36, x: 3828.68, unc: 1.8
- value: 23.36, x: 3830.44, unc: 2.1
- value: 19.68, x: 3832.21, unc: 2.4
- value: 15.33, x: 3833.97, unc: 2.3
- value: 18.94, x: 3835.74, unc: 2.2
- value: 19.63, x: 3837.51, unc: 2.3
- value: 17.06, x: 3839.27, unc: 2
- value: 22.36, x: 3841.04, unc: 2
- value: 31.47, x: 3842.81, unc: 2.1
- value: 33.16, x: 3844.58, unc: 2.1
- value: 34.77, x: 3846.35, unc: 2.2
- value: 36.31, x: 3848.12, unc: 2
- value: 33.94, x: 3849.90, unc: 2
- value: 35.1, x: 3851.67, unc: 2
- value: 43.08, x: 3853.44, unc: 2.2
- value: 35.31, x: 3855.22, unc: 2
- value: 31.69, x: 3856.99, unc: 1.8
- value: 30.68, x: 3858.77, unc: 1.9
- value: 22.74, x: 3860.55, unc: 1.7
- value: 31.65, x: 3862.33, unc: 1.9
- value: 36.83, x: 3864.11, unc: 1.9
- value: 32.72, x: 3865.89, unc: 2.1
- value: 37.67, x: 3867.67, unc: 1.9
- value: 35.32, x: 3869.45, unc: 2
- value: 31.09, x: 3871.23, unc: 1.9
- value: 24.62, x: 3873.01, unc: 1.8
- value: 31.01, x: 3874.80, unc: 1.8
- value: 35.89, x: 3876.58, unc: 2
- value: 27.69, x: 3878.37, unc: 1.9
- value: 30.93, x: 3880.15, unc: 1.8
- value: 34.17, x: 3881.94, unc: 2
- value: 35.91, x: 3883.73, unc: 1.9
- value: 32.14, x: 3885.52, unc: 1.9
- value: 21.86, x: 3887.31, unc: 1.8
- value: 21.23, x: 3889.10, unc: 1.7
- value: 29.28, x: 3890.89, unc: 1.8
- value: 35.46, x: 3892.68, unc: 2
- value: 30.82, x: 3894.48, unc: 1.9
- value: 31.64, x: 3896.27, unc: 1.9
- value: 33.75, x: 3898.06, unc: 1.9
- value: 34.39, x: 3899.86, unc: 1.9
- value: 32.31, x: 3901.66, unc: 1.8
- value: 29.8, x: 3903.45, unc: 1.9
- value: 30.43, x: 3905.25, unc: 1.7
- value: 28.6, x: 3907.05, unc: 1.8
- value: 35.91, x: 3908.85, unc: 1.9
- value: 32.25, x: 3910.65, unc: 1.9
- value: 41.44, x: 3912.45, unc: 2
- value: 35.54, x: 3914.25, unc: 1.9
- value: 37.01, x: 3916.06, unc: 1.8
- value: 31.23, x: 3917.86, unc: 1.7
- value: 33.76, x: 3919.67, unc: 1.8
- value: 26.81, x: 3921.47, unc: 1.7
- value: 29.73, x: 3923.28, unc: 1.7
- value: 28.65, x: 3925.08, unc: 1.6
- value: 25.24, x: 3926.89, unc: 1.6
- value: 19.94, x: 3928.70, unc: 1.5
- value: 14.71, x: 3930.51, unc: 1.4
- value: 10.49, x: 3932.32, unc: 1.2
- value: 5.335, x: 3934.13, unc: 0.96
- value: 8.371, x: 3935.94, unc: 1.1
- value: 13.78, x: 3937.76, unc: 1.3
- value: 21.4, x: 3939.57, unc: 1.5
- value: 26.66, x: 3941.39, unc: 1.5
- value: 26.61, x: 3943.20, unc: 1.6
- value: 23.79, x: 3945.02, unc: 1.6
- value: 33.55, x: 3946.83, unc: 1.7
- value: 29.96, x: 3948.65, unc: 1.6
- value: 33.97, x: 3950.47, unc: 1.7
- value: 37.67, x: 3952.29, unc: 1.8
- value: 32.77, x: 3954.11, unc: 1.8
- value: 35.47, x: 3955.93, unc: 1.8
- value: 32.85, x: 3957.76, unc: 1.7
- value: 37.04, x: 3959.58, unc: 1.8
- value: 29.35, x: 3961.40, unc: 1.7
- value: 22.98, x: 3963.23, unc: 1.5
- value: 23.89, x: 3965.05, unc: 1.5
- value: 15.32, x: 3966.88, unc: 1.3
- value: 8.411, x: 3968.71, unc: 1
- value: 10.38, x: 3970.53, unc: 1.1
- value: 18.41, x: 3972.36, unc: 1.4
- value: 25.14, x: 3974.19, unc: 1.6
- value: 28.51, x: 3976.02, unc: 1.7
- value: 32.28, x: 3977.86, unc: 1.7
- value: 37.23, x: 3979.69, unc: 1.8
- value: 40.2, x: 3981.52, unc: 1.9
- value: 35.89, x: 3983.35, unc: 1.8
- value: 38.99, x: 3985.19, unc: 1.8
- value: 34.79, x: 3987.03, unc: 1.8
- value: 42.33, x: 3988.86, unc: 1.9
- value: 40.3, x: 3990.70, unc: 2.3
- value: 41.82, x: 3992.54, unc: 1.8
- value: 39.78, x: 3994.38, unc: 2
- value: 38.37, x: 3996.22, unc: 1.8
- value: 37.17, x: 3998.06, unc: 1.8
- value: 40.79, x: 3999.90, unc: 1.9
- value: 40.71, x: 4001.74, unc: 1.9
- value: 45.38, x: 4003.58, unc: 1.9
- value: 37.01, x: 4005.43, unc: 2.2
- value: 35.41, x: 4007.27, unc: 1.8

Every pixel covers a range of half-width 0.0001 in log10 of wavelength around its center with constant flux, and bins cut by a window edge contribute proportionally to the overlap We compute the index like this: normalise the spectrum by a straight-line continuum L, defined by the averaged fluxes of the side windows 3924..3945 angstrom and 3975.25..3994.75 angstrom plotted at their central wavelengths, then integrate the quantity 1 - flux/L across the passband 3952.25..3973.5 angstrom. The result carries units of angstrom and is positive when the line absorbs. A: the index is 2.6 angstrom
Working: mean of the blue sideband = 18.6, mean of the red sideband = 37.5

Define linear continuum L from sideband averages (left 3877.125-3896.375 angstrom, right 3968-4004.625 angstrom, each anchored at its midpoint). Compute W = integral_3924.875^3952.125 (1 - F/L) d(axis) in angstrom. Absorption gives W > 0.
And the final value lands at 8.8 angstrom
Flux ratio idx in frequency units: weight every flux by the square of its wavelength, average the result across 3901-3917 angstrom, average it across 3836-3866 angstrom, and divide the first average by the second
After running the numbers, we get 1.13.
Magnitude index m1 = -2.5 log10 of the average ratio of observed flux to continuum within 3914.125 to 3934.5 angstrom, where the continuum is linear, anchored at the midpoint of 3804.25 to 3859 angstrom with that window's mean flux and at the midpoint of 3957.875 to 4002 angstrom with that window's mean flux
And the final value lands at 0.23 mag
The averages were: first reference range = 29.5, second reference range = 31.6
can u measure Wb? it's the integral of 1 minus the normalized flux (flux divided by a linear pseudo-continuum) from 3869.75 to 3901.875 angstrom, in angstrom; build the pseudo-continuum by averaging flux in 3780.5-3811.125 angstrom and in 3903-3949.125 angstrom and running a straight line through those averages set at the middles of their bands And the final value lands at -1.9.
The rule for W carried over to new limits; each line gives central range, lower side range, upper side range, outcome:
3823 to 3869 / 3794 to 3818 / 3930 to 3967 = 4.9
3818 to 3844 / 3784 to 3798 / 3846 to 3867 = 8.5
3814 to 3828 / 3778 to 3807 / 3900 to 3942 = 2.8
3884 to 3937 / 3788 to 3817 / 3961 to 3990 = 4.3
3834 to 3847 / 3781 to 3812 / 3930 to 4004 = 3.7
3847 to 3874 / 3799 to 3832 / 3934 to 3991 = -3.0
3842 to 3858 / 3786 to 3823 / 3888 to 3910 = -1.2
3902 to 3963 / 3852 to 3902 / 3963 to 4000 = 6.9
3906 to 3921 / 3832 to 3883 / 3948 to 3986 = -2.4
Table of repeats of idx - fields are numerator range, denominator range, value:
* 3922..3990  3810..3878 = 0.95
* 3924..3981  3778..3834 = 0.82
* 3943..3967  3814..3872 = 1.12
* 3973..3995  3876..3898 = 1.24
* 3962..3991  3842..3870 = 0.89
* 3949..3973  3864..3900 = 0.87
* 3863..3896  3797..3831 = 1.05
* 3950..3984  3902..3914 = 0.87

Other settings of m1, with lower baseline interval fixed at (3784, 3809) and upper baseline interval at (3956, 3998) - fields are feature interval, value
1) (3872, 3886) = 0.05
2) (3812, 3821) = 0.13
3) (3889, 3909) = 0.04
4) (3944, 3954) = -0.01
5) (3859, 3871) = 0.03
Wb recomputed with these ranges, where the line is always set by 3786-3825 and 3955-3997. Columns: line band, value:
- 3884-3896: 1.2 angstrom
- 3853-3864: 0.1 angstrom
